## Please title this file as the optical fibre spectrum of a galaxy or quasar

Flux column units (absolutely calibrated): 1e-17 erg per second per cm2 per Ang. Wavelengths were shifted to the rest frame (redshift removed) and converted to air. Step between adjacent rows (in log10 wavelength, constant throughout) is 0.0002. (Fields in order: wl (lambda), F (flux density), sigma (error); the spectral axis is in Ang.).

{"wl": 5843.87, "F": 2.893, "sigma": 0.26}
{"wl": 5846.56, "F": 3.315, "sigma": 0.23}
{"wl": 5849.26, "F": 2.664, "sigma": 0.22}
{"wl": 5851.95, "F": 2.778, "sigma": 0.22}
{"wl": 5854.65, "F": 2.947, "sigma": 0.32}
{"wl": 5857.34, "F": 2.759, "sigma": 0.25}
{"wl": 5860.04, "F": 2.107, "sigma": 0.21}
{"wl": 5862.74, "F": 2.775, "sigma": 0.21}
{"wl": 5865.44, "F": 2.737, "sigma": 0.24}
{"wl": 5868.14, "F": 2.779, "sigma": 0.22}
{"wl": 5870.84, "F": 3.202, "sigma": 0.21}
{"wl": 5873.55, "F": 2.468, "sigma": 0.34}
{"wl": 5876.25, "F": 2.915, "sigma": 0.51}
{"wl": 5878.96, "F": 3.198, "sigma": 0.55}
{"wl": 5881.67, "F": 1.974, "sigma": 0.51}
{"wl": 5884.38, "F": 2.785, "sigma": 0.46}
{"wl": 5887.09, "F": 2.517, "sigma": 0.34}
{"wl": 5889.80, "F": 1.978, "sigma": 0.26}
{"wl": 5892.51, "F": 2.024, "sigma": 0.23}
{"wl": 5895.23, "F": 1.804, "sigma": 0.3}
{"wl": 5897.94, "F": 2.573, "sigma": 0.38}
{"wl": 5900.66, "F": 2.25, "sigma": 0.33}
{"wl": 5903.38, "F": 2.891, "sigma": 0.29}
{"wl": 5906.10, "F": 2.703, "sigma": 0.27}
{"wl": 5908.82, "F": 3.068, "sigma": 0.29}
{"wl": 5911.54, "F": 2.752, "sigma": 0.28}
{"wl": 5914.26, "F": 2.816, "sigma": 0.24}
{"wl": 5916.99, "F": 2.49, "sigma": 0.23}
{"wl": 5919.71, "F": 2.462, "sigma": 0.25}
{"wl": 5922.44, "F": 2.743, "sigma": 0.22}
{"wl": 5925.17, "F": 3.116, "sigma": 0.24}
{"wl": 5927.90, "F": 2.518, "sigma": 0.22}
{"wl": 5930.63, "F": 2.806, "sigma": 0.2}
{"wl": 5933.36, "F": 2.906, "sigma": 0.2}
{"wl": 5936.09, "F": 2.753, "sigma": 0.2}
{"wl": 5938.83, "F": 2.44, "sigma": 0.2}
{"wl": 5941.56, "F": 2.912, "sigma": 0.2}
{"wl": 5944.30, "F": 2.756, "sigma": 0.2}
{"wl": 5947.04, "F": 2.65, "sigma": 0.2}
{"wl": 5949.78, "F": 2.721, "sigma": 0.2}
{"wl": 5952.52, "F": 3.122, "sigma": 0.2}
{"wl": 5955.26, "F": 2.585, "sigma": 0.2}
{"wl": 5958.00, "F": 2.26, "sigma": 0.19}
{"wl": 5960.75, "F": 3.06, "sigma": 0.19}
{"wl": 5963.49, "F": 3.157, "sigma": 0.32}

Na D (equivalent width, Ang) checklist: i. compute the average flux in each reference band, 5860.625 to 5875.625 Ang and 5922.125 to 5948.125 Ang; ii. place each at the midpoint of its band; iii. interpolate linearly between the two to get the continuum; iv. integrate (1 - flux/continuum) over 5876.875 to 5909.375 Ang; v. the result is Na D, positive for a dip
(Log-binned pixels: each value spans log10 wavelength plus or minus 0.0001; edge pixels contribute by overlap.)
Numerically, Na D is 3.4 Ang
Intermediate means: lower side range 2.76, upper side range 2.76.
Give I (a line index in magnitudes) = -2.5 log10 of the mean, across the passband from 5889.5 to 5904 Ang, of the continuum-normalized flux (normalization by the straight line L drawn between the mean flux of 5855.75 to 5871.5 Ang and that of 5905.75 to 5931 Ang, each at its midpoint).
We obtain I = 0.22 mag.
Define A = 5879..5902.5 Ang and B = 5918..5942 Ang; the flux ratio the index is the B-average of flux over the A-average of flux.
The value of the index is 1.18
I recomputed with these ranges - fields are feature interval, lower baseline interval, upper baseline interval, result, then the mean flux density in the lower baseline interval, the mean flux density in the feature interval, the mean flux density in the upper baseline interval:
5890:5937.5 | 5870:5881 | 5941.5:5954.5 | 0.091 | 2.87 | 2.61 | 2.81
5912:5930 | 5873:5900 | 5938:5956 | -0.036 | 2.42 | 2.7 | 2.76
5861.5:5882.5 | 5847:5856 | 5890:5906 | -0.065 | 2.85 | 2.78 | 2.32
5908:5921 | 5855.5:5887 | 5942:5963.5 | 0.012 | 2.7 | 2.71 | 2.77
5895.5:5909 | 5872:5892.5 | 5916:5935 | 0.010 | 2.52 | 2.59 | 2.73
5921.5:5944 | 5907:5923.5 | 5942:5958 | -0.019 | 2.72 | 2.77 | 2.73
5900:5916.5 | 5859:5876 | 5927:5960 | -0.018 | 2.7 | 2.75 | 2.71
